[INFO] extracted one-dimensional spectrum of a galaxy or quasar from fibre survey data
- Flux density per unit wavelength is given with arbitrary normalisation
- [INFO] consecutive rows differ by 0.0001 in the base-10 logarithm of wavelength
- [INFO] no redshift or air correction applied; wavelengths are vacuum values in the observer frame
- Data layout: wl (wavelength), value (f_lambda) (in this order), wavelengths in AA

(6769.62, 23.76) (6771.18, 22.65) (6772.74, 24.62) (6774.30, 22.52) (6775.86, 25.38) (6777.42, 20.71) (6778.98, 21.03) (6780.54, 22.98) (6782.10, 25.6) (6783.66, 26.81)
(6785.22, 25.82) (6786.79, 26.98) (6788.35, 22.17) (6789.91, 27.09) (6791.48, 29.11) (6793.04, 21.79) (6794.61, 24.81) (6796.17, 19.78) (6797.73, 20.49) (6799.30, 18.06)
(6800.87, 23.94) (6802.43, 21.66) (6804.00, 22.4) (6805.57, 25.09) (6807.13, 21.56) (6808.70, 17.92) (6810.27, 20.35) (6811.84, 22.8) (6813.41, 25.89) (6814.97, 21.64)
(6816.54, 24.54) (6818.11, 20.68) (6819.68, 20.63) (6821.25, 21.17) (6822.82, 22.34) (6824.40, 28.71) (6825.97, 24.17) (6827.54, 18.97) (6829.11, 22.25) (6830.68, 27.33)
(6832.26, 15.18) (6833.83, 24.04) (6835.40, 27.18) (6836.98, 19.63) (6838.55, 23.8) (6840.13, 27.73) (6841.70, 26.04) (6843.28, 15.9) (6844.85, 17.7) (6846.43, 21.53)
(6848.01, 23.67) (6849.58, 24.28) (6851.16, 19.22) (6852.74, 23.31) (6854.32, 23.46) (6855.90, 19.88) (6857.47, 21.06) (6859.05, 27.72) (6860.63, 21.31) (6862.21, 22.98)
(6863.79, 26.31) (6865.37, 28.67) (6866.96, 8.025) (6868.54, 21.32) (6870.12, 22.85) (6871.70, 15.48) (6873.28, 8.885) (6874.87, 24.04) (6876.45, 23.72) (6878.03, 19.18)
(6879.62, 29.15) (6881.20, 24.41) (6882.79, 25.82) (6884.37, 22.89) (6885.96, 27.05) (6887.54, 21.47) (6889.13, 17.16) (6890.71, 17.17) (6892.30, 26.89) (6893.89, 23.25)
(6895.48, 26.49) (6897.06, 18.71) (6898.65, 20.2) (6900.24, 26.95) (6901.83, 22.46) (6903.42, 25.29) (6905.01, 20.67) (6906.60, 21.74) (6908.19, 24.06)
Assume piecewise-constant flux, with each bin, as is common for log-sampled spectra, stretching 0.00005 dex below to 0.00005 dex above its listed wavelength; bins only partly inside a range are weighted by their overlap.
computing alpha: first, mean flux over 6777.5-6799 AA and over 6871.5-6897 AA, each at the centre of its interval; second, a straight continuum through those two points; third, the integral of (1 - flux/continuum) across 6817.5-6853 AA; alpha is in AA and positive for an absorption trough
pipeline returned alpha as 1.0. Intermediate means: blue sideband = 23.9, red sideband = 22.1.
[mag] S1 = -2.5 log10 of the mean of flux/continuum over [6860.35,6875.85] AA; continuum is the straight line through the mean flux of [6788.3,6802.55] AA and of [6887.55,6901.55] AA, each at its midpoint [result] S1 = 0.12 mag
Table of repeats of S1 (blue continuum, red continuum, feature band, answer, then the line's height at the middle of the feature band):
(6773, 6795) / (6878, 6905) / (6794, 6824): 0.11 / 24.2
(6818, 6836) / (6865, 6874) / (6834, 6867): -0.16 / 19.6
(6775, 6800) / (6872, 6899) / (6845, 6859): 0.02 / 22.6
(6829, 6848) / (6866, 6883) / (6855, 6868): -0.05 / 21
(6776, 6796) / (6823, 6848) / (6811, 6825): 0.01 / 23.3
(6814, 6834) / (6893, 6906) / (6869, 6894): 0.05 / 22.9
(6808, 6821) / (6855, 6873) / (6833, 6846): -0.06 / 21.4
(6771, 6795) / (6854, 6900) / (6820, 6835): 0.02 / 23.3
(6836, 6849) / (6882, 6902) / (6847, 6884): 0.02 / 22.4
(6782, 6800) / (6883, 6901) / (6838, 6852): 0.05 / 23.3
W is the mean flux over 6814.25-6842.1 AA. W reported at 23.1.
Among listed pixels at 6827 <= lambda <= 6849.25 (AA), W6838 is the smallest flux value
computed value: 15.18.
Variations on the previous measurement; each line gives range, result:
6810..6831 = 18.97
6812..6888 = 8.025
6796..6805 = 18.06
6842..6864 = 15.9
